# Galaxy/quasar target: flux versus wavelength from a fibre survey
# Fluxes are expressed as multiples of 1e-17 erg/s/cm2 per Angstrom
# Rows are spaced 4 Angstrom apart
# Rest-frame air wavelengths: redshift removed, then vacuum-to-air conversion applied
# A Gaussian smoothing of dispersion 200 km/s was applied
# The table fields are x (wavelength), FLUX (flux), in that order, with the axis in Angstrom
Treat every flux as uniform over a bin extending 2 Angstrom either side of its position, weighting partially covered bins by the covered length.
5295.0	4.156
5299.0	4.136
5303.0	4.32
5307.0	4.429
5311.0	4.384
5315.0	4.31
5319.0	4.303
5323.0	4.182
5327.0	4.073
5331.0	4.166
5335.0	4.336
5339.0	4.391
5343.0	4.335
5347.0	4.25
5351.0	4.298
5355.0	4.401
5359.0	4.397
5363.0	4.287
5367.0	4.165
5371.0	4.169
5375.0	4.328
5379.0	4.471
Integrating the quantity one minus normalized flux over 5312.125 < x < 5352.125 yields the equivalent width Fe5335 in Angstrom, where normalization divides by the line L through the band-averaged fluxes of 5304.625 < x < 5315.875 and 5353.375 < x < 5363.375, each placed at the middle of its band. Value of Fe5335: 1.0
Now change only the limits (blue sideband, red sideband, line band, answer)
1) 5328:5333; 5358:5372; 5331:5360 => -1.0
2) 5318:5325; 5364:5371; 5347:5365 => -0.6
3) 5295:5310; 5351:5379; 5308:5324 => -0.1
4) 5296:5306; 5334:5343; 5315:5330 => 0.4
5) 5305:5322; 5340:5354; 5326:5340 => 0.3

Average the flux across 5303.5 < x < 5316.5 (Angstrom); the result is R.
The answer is 4.37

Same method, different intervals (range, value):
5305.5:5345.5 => 4.29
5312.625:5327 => 4.24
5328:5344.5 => 4.29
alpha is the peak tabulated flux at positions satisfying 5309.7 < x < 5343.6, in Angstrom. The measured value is 4.391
